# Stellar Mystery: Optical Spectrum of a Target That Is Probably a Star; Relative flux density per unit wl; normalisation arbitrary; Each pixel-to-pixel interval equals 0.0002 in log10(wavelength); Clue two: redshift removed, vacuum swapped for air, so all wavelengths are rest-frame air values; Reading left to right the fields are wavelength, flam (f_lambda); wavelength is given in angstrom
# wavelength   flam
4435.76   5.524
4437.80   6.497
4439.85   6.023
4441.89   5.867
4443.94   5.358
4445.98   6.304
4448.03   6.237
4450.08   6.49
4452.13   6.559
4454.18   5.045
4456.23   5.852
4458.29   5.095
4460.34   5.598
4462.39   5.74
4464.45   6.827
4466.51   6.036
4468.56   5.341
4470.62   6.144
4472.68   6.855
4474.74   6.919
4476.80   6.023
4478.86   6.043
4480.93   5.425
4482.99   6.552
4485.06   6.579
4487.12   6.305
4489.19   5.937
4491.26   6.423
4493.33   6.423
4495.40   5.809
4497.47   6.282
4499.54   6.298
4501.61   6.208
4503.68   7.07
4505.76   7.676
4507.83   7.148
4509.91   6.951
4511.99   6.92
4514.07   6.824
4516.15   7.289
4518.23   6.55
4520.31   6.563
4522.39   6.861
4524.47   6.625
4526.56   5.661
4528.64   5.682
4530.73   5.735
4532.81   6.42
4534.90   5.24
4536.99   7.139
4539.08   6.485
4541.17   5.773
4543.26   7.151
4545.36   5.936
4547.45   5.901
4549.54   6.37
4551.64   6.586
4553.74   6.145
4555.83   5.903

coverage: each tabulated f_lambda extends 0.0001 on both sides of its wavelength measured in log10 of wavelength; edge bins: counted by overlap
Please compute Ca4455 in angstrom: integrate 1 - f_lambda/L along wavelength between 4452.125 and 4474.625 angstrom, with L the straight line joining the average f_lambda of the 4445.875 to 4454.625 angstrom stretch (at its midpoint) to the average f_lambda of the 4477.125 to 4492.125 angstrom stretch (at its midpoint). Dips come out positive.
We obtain 0.9 angstrom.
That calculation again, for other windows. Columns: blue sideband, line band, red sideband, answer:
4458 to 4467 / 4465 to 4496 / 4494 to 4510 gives 0.2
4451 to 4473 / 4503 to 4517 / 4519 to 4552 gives -2.3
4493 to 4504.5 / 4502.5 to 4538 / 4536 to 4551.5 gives -1.3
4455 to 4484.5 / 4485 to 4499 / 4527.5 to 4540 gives -0.4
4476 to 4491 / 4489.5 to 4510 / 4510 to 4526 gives -0.5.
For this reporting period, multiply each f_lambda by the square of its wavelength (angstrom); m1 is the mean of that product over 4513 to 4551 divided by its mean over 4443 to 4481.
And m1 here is 1.1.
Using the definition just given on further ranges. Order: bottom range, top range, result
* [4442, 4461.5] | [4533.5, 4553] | 1.12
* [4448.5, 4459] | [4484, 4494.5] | 1.10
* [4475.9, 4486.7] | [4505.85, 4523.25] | 1.15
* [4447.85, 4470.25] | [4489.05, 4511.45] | 1.14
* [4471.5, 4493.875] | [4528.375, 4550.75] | 1.01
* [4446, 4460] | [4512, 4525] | 1.19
